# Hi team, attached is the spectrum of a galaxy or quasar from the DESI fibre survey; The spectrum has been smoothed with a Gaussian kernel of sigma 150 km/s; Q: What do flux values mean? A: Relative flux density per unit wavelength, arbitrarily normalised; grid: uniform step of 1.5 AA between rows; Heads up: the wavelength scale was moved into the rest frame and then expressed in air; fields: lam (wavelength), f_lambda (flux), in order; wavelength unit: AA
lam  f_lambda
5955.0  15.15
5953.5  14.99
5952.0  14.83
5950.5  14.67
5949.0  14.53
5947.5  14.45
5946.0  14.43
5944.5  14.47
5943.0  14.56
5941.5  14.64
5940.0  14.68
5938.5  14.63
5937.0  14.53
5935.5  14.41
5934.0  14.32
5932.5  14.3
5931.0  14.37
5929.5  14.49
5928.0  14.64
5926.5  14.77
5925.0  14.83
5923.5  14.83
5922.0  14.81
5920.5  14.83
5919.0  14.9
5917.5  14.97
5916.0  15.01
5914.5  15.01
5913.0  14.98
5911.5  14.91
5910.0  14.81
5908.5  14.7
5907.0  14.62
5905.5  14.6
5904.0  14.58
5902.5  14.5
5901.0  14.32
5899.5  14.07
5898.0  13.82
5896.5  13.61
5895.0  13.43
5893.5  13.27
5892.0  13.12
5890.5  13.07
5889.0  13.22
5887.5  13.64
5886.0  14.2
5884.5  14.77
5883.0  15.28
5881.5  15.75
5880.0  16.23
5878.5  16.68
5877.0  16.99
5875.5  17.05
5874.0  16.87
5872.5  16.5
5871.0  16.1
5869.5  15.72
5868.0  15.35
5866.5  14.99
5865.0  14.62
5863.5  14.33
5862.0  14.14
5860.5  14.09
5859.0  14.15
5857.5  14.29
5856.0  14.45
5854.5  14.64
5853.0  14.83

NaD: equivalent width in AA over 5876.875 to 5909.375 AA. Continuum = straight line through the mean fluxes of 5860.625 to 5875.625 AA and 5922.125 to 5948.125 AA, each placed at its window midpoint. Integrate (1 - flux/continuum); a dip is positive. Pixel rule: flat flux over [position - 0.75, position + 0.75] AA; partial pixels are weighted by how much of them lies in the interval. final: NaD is 1.5 AA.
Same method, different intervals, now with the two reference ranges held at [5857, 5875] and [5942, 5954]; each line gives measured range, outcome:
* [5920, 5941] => 0.17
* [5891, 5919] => 0.99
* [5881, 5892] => 0.62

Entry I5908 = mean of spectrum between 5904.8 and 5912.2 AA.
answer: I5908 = 14.7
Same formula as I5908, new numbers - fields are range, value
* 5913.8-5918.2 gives 15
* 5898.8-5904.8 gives 14.4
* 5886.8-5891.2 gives 13.3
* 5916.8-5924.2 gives 14.9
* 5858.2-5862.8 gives 14.1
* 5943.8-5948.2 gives 14.4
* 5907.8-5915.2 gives 14.9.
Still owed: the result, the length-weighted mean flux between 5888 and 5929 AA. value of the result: 14.4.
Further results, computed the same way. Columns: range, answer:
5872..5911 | 14.7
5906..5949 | 14.7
